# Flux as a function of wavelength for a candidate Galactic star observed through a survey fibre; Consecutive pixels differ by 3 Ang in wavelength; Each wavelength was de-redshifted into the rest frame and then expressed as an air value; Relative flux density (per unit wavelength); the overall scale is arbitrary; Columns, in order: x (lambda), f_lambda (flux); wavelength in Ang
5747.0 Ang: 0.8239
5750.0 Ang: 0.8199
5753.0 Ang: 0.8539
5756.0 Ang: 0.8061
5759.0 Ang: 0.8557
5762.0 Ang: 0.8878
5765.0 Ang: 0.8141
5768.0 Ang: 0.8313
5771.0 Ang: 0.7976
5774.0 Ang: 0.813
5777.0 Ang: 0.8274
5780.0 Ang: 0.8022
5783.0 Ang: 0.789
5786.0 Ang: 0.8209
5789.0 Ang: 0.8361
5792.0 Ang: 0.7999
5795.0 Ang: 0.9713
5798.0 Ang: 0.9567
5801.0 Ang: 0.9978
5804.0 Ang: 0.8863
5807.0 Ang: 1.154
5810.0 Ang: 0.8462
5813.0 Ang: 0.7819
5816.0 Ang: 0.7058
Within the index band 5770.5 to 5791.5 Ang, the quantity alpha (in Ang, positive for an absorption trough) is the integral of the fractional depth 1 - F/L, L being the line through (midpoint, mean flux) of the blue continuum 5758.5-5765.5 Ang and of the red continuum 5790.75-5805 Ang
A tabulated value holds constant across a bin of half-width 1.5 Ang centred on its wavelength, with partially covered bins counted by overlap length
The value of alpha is 1.9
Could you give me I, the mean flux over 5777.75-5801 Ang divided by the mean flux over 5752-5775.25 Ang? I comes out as 1.0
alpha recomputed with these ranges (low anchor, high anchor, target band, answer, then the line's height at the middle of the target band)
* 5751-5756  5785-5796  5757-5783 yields 0.55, 0.844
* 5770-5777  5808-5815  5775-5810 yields -3.00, 0.821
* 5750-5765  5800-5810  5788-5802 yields 0.68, 0.958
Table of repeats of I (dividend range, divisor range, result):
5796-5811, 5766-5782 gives 1.20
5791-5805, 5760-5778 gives 1.12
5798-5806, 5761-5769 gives 1.14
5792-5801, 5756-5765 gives 1.11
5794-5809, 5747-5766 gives 1.18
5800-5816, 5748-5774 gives 1.09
